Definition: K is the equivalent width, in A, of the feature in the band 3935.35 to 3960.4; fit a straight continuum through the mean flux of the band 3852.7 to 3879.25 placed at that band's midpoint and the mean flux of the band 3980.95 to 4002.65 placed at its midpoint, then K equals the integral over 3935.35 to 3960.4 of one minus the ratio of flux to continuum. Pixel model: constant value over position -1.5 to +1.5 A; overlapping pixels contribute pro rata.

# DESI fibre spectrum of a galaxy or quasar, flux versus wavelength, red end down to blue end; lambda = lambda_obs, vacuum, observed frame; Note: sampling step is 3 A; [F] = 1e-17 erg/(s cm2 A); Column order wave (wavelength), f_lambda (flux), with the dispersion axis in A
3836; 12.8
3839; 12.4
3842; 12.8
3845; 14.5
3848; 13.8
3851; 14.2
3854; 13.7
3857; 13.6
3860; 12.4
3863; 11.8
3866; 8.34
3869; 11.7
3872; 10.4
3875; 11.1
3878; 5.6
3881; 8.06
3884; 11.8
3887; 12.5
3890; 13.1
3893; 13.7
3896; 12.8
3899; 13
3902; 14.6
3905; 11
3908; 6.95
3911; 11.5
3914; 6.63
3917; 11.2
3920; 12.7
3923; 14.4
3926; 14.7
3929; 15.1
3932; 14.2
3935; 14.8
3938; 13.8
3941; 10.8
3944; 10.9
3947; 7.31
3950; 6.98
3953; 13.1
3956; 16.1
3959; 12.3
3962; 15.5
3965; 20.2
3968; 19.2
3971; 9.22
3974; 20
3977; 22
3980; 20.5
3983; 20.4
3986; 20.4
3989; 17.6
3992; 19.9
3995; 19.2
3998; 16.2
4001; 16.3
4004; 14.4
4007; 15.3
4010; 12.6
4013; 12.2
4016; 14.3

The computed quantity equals 6.87 A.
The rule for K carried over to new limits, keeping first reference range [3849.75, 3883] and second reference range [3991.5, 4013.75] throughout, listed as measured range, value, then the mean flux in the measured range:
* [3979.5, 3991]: -3.5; 19.7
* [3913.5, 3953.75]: 3.8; 12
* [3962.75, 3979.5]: -4.1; 18.1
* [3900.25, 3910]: 1.1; 10.9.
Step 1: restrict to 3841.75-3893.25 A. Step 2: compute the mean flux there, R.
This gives 11.8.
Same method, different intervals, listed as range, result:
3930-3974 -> 13.4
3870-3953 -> 11.5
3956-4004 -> 17.8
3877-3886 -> 8.87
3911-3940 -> 12.9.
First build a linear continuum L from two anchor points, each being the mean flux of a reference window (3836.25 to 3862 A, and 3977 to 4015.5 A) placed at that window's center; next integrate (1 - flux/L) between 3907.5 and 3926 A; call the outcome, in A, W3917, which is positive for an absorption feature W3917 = 5.0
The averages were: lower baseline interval 13.4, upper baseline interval 17.2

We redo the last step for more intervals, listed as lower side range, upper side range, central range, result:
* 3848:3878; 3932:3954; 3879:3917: 0.94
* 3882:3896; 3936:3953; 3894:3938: -3.85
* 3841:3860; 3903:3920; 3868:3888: 3.16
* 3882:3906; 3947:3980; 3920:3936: -0.51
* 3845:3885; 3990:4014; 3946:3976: 0.72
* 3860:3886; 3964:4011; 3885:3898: -1.94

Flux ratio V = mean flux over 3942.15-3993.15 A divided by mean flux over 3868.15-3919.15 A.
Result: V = 1.5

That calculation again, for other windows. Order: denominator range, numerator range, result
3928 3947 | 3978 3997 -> 1.54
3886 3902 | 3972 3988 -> 1.53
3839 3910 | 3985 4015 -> 1.38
